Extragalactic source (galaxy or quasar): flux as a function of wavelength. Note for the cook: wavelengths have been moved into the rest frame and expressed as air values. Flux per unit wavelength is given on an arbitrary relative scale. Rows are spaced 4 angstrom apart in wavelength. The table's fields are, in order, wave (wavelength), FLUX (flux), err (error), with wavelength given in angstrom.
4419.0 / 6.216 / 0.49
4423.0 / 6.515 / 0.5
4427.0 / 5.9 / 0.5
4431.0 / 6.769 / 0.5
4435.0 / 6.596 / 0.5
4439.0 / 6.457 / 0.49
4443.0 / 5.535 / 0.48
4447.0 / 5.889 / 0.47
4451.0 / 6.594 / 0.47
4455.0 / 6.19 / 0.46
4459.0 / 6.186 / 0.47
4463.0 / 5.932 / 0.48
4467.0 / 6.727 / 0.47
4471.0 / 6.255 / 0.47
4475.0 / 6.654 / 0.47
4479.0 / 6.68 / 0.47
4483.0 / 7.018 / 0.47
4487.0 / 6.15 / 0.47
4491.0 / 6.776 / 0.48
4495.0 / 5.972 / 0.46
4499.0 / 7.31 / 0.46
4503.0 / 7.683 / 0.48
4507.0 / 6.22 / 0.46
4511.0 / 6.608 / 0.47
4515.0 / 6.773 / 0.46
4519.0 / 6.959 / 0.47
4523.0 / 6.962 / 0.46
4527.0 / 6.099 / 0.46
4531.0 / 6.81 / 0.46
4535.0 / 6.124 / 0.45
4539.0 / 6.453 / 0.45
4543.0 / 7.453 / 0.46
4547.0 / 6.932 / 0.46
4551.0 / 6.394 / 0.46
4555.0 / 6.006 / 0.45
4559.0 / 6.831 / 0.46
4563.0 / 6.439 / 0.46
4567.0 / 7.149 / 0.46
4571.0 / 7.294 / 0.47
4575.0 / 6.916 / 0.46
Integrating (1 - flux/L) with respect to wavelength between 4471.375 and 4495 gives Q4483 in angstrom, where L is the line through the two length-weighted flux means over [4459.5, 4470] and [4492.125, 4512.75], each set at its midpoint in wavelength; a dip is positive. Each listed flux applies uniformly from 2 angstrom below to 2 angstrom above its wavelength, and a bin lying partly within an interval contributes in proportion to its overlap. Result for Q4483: -0.17 angstrom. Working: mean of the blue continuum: 6.3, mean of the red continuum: 6.76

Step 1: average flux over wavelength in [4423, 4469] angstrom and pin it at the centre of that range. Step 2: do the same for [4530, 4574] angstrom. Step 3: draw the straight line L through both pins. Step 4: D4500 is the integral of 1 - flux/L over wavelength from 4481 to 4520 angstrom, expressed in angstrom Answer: -1.46 angstrom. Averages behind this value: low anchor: 6.26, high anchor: 6.72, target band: 6.74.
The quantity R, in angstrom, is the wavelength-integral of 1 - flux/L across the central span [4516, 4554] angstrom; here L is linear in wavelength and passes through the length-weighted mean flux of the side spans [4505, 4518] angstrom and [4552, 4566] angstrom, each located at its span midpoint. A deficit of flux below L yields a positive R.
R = -0.9 angstrom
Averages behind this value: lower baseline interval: 6.57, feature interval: 6.67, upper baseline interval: 6.47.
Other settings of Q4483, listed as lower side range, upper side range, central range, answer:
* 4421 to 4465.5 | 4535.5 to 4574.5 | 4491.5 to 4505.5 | -1.0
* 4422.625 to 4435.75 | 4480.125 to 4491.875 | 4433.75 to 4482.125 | 1.6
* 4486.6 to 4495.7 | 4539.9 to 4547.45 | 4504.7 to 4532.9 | 0.5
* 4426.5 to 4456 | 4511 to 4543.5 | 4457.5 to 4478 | 0.0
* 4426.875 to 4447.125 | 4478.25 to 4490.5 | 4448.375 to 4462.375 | 0.3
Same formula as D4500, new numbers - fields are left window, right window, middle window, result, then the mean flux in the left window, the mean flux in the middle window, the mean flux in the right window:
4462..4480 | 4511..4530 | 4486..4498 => 0.3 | 6.47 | 6.4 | 6.69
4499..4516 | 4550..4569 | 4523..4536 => 0.6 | 6.88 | 6.46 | 6.57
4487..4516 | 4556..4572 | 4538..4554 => 0.1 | 6.72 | 6.78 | 6.85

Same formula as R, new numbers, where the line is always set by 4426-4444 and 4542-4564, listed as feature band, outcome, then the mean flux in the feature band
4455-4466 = 0.4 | 6.14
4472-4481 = -0.3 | 6.62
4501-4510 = -0.6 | 6.91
